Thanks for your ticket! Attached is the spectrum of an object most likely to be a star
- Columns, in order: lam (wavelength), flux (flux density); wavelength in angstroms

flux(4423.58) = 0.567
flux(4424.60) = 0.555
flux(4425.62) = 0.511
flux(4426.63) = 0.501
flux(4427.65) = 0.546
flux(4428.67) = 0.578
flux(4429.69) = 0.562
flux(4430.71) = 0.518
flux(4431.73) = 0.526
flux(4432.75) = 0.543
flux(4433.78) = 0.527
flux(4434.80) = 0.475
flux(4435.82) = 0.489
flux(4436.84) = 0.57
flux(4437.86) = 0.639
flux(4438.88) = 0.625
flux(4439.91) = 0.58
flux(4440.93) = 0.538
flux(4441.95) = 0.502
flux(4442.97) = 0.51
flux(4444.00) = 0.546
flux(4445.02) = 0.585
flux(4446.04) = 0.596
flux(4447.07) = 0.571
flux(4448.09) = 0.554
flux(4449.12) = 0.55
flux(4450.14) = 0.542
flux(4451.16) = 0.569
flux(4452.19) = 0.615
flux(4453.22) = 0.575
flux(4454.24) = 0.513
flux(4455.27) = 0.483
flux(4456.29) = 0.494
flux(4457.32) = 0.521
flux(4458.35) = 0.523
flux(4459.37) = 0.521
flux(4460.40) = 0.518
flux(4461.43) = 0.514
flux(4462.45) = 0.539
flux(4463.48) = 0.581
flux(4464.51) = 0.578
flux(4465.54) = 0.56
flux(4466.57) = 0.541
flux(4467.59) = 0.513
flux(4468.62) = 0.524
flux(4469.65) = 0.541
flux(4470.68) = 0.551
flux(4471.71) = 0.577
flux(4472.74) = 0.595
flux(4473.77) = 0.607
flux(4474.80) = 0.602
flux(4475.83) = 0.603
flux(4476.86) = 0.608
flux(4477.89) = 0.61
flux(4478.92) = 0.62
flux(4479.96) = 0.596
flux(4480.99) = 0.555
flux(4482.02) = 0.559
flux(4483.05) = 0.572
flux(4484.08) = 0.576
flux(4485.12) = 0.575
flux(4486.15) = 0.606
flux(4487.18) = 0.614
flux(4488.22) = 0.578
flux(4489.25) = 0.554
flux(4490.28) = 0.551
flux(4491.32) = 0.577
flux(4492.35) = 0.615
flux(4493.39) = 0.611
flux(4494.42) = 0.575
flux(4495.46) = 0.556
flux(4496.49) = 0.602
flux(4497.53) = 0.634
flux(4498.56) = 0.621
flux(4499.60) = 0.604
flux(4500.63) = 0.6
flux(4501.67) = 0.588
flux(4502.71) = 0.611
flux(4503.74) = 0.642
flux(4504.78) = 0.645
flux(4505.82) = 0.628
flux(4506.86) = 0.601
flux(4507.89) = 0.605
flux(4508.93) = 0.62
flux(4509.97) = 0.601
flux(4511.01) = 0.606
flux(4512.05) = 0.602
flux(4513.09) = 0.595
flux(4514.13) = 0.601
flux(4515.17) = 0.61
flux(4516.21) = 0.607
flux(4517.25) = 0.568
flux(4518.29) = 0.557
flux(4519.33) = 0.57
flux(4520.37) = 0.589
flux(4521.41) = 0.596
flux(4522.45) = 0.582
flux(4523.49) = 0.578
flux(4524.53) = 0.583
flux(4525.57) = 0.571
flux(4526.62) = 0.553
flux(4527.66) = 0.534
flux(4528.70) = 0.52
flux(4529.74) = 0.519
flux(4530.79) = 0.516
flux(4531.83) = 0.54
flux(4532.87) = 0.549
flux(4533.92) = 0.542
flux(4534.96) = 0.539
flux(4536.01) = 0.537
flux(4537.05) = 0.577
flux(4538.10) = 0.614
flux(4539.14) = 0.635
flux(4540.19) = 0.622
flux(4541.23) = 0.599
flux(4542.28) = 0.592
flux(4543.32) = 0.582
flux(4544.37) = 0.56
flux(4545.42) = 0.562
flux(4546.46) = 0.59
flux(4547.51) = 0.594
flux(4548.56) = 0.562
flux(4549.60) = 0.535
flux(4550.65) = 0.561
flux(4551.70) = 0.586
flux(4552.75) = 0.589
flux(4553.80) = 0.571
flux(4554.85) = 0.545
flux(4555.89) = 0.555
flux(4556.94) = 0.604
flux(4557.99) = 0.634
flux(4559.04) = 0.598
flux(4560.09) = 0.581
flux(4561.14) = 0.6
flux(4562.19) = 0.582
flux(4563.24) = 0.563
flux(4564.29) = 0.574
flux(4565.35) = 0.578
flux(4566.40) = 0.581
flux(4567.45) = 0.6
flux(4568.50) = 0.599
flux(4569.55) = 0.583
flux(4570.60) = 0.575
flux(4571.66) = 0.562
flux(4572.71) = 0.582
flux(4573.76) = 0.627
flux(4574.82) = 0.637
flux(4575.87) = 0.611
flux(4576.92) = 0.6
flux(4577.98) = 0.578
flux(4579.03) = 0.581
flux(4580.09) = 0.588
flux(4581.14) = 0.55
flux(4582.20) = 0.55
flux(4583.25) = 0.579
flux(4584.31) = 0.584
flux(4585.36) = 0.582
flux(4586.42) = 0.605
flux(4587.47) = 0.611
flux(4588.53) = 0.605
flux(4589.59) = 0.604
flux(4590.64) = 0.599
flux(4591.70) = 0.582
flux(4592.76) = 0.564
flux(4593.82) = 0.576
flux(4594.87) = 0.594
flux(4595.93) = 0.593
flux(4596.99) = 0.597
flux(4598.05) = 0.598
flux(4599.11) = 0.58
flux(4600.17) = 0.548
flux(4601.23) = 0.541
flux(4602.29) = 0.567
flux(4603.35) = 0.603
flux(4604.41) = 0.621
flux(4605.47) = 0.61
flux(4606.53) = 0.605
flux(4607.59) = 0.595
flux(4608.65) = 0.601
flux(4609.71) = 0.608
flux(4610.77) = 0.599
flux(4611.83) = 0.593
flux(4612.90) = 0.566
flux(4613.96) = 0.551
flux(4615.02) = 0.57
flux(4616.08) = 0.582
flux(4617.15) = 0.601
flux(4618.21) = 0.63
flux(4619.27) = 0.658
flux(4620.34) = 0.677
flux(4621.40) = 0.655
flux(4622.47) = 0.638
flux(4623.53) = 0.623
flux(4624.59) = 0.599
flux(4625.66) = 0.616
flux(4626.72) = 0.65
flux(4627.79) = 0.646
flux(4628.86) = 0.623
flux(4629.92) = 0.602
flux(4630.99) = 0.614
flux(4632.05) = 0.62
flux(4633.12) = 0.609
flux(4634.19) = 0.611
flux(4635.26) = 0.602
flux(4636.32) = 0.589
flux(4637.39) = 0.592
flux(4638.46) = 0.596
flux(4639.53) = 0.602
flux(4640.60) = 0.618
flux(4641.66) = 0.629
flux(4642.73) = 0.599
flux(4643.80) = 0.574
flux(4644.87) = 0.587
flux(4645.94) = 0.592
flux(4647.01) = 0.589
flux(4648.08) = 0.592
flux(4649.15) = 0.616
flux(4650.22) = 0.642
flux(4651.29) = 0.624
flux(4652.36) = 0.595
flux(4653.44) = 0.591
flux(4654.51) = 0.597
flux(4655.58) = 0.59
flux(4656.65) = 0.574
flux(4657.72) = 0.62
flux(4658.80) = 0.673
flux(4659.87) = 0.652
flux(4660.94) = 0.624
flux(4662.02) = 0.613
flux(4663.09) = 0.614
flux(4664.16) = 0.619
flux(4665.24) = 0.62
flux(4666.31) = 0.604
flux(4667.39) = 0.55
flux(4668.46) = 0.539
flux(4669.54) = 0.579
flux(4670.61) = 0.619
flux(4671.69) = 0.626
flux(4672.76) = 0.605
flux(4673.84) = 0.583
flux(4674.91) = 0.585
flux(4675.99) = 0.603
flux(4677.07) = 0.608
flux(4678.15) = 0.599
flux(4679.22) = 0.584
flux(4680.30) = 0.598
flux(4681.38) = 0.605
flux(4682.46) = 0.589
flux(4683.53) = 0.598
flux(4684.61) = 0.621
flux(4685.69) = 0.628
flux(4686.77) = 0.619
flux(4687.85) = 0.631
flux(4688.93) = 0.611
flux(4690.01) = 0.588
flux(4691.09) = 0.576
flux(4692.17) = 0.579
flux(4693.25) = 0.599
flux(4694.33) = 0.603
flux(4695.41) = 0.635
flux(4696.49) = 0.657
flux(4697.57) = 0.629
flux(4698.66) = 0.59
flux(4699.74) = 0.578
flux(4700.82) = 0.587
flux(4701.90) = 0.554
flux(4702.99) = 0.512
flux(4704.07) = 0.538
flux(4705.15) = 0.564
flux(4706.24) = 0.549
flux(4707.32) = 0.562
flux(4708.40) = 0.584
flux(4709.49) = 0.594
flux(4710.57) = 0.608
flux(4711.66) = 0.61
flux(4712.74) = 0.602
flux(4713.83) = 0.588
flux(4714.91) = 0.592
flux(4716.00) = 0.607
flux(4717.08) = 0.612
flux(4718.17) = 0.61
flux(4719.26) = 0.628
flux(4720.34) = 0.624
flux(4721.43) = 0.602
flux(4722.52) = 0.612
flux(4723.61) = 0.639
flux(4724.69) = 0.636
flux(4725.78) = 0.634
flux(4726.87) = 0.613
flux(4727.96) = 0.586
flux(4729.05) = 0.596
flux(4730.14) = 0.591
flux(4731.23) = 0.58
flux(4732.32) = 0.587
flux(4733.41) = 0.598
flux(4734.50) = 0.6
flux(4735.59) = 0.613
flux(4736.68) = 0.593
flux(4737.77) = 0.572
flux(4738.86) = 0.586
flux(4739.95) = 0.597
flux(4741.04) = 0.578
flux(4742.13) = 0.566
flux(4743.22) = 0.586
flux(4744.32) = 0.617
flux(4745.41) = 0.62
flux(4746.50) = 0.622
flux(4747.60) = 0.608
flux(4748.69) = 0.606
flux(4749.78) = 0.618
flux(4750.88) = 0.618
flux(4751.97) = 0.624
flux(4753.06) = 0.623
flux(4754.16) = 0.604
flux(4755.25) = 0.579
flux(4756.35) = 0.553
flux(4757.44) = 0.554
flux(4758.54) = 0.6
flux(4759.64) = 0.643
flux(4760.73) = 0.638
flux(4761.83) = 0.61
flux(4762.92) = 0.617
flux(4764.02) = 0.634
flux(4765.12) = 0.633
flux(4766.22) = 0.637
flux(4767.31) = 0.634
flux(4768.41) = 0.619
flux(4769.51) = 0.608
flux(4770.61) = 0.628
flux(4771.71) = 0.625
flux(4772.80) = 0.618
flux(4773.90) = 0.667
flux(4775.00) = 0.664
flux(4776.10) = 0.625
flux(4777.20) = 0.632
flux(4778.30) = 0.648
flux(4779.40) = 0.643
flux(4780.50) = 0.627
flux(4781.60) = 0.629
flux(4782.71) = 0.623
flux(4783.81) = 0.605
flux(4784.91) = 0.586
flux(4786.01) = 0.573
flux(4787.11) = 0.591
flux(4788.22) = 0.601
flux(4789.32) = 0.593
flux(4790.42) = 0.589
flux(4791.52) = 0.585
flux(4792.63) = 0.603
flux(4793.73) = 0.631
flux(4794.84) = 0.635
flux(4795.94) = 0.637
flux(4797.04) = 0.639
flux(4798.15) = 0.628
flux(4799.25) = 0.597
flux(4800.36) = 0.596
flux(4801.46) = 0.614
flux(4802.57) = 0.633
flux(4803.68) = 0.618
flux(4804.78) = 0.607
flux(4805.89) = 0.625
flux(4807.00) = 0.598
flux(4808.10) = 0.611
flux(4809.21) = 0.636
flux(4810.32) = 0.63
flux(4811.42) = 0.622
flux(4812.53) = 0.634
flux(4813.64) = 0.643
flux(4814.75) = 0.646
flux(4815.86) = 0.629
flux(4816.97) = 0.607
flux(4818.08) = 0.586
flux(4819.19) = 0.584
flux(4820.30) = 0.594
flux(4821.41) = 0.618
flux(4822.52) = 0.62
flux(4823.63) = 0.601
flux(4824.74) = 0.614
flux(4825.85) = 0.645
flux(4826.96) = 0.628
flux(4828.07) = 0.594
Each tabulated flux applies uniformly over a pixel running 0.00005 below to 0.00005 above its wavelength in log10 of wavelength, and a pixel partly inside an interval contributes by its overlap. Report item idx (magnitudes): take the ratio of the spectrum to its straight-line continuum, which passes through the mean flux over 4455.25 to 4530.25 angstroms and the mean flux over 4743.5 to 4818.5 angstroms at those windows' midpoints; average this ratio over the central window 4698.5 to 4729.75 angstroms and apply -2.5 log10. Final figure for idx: 0.03 mag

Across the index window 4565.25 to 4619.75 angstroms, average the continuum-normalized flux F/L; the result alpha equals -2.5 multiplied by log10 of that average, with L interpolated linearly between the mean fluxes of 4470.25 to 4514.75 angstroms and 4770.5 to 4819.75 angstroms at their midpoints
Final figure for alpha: 0.02 mag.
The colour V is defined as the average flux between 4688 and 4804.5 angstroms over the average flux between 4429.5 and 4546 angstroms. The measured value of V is 1.1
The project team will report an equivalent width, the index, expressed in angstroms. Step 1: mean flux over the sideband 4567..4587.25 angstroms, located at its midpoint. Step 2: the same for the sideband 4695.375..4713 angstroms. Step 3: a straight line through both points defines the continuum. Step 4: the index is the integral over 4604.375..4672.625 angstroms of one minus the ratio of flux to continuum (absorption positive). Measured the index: -2.5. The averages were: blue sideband 0.589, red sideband 0.584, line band 0.608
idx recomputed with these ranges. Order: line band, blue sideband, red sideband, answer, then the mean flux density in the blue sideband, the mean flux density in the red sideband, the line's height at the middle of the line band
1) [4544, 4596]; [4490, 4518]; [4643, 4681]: 0.03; 0.603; 0.602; 0.603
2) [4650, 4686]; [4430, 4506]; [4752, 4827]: -0.01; 0.568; 0.617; 0.598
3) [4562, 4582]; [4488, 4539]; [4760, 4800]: 0.01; 0.584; 0.621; 0.592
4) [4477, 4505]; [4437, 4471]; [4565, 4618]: -0.06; 0.549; 0.588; 0.56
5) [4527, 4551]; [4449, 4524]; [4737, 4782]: 0.04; 0.579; 0.615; 0.586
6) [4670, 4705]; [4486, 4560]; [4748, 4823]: 0.01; 0.584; 0.617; 0.604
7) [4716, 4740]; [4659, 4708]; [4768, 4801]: 0.00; 0.597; 0.618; 0.606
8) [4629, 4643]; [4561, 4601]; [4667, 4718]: -0.03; 0.586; 0.593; 0.59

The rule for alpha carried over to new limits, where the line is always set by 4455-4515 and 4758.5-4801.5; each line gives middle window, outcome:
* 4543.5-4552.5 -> 0.04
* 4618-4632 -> -0.06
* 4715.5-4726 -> -0.01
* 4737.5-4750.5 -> 0.03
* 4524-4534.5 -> 0.08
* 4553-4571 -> 0.01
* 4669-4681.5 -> 0.01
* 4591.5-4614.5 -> 0.02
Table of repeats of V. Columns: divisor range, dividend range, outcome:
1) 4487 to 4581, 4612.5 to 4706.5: 1.03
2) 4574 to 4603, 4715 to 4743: 1.03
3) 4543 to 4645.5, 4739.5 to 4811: 1.04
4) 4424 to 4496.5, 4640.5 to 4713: 1.07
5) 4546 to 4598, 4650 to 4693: 1.03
